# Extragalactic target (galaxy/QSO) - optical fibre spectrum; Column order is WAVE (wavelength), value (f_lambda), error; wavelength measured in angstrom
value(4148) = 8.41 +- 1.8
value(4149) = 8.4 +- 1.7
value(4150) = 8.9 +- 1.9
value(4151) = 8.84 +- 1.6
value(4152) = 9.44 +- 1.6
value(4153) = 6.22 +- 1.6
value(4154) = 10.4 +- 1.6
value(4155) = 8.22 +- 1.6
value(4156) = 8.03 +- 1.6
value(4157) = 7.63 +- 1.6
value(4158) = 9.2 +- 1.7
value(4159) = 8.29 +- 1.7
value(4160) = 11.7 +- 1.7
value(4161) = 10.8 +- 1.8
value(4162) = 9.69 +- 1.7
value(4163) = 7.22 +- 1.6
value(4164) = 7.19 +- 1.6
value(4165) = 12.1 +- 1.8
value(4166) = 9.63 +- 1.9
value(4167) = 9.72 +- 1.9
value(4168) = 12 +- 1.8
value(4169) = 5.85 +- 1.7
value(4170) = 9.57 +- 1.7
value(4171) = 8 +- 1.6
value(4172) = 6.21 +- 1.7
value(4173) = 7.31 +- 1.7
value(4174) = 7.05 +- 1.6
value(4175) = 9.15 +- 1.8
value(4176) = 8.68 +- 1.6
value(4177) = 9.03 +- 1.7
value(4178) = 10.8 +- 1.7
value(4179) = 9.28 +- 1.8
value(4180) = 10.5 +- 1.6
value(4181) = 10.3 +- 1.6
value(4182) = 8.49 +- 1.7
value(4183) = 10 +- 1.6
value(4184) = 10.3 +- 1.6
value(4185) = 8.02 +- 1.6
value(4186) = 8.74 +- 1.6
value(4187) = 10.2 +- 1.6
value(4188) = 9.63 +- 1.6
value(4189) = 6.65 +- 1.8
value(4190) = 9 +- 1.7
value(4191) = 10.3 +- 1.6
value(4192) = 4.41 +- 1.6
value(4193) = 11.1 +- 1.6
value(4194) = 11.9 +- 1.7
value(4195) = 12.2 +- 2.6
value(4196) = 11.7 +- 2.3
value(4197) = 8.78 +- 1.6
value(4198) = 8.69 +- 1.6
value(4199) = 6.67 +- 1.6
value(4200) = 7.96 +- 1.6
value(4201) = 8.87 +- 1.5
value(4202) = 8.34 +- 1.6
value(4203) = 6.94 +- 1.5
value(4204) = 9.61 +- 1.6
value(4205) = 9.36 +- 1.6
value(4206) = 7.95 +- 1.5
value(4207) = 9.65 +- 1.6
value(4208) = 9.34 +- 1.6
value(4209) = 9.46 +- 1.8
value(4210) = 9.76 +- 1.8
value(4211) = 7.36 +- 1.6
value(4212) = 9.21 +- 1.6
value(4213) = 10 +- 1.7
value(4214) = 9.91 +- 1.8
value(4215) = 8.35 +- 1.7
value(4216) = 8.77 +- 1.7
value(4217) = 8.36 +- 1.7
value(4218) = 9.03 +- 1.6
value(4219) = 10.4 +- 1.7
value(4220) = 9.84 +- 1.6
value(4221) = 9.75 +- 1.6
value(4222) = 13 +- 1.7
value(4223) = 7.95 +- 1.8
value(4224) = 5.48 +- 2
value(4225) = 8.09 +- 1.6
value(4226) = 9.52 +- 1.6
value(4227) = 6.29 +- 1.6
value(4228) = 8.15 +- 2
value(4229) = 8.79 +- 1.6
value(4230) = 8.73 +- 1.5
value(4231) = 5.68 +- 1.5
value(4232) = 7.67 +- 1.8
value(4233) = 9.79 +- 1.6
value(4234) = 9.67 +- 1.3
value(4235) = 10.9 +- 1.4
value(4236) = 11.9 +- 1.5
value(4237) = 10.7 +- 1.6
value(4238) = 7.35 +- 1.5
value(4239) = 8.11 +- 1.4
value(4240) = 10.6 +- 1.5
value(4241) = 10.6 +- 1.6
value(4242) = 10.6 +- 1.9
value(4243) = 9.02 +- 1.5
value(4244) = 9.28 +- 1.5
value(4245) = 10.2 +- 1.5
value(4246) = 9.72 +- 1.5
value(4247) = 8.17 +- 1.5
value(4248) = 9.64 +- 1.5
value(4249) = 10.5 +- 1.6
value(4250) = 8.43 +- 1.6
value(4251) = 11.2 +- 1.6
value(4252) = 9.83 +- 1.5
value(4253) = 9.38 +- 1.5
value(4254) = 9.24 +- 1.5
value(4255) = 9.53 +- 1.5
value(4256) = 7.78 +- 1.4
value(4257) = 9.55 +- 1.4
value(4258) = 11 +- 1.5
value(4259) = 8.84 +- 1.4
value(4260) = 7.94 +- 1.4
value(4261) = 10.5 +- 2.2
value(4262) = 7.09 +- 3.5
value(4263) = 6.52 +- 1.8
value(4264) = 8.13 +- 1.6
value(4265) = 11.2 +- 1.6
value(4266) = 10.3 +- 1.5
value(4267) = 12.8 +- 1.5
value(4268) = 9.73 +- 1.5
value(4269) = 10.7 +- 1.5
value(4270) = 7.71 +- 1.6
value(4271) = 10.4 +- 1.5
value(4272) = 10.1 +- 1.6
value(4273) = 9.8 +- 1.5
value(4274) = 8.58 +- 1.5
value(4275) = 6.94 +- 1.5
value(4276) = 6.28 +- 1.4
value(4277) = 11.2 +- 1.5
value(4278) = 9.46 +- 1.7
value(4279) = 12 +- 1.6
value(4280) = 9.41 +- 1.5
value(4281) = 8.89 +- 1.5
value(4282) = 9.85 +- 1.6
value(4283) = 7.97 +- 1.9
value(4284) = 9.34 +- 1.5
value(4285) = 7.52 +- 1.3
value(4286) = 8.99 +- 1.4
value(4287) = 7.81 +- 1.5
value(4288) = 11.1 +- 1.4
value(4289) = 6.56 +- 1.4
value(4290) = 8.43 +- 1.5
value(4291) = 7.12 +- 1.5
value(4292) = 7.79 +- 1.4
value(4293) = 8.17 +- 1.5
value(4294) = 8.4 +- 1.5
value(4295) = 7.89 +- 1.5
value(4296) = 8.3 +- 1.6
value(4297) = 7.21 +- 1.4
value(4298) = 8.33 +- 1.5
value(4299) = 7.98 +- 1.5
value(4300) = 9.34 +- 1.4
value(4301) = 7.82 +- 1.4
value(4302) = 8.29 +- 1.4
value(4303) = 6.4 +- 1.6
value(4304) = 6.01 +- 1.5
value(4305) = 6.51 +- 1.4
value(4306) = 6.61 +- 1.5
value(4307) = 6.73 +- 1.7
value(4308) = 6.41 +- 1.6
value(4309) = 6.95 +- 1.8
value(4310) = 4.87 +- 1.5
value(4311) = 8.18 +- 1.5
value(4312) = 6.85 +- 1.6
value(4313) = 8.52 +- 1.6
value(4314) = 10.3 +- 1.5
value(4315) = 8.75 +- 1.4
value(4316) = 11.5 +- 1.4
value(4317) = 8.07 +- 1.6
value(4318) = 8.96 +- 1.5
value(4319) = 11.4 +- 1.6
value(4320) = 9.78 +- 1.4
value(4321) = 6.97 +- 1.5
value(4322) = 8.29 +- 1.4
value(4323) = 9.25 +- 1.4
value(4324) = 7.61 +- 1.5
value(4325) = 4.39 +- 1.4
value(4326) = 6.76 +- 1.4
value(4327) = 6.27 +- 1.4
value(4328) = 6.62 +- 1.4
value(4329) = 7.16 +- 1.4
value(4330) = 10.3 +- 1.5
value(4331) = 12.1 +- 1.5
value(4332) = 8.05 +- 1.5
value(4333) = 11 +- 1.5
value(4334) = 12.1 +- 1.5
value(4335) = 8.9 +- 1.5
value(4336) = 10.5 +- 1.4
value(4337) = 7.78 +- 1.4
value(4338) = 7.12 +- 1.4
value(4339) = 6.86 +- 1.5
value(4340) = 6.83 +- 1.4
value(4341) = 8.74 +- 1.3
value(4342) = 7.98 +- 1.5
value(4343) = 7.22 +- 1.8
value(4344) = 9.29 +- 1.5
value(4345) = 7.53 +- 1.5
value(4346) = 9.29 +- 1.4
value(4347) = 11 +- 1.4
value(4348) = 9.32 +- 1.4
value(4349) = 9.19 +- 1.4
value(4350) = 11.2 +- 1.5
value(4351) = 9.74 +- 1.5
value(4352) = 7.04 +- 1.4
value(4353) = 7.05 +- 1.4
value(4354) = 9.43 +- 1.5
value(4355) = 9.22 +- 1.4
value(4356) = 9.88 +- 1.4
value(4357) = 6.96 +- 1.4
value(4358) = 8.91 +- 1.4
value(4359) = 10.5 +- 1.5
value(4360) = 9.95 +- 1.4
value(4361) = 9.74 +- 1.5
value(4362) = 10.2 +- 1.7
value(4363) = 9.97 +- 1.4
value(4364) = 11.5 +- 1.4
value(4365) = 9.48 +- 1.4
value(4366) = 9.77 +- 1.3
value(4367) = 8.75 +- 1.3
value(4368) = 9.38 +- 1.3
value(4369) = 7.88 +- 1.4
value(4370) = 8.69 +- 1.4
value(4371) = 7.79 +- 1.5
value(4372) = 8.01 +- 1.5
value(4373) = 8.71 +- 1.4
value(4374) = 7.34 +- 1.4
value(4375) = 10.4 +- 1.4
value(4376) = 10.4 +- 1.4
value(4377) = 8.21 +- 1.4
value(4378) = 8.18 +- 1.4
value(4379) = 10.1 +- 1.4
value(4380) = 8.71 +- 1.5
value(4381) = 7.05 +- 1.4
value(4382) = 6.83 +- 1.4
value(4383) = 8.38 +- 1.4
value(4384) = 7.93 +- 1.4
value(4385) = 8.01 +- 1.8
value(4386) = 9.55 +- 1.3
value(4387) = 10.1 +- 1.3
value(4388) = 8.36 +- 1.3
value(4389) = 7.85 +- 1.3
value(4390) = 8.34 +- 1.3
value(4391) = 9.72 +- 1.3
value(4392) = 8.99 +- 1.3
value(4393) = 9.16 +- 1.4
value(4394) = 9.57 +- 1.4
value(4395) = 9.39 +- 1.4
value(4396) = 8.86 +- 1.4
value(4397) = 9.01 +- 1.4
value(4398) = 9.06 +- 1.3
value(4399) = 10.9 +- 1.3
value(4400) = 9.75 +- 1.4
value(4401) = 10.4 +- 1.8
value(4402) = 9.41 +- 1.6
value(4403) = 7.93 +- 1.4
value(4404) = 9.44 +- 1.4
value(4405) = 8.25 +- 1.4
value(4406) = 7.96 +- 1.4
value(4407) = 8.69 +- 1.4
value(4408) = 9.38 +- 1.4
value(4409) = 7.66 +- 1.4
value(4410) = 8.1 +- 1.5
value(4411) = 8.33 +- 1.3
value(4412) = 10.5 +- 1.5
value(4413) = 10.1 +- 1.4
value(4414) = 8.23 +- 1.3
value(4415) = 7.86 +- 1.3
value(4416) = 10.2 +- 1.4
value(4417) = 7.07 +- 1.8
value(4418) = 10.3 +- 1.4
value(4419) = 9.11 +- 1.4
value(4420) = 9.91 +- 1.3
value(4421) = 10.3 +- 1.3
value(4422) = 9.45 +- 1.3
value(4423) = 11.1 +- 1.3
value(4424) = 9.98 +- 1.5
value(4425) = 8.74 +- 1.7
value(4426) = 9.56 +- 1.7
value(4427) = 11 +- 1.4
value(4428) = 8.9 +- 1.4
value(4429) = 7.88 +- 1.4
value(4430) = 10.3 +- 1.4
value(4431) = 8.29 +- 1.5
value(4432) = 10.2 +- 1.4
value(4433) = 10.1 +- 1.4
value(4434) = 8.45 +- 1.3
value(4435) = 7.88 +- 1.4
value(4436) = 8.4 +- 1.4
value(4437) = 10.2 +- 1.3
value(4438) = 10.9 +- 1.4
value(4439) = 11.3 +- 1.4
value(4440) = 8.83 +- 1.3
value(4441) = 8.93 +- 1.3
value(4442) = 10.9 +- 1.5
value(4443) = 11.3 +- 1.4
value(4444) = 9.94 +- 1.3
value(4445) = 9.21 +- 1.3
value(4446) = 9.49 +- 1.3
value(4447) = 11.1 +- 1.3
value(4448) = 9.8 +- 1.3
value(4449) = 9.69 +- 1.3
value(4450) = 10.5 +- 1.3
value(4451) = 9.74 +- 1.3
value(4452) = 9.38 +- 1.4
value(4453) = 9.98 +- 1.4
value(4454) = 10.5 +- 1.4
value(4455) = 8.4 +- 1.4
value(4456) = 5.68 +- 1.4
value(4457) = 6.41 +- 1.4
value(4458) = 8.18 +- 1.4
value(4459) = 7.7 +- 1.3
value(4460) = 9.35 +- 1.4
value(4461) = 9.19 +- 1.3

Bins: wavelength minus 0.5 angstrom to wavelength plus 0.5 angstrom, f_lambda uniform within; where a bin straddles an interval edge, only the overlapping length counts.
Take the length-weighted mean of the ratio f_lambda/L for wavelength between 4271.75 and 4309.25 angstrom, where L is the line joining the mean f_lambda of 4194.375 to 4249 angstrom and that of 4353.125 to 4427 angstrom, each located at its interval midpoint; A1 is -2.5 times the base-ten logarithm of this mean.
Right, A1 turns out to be 0.11 mag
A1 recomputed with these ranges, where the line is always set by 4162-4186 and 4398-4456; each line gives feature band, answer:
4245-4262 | -0.03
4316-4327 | 0.13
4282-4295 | 0.11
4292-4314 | 0.22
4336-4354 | 0.10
